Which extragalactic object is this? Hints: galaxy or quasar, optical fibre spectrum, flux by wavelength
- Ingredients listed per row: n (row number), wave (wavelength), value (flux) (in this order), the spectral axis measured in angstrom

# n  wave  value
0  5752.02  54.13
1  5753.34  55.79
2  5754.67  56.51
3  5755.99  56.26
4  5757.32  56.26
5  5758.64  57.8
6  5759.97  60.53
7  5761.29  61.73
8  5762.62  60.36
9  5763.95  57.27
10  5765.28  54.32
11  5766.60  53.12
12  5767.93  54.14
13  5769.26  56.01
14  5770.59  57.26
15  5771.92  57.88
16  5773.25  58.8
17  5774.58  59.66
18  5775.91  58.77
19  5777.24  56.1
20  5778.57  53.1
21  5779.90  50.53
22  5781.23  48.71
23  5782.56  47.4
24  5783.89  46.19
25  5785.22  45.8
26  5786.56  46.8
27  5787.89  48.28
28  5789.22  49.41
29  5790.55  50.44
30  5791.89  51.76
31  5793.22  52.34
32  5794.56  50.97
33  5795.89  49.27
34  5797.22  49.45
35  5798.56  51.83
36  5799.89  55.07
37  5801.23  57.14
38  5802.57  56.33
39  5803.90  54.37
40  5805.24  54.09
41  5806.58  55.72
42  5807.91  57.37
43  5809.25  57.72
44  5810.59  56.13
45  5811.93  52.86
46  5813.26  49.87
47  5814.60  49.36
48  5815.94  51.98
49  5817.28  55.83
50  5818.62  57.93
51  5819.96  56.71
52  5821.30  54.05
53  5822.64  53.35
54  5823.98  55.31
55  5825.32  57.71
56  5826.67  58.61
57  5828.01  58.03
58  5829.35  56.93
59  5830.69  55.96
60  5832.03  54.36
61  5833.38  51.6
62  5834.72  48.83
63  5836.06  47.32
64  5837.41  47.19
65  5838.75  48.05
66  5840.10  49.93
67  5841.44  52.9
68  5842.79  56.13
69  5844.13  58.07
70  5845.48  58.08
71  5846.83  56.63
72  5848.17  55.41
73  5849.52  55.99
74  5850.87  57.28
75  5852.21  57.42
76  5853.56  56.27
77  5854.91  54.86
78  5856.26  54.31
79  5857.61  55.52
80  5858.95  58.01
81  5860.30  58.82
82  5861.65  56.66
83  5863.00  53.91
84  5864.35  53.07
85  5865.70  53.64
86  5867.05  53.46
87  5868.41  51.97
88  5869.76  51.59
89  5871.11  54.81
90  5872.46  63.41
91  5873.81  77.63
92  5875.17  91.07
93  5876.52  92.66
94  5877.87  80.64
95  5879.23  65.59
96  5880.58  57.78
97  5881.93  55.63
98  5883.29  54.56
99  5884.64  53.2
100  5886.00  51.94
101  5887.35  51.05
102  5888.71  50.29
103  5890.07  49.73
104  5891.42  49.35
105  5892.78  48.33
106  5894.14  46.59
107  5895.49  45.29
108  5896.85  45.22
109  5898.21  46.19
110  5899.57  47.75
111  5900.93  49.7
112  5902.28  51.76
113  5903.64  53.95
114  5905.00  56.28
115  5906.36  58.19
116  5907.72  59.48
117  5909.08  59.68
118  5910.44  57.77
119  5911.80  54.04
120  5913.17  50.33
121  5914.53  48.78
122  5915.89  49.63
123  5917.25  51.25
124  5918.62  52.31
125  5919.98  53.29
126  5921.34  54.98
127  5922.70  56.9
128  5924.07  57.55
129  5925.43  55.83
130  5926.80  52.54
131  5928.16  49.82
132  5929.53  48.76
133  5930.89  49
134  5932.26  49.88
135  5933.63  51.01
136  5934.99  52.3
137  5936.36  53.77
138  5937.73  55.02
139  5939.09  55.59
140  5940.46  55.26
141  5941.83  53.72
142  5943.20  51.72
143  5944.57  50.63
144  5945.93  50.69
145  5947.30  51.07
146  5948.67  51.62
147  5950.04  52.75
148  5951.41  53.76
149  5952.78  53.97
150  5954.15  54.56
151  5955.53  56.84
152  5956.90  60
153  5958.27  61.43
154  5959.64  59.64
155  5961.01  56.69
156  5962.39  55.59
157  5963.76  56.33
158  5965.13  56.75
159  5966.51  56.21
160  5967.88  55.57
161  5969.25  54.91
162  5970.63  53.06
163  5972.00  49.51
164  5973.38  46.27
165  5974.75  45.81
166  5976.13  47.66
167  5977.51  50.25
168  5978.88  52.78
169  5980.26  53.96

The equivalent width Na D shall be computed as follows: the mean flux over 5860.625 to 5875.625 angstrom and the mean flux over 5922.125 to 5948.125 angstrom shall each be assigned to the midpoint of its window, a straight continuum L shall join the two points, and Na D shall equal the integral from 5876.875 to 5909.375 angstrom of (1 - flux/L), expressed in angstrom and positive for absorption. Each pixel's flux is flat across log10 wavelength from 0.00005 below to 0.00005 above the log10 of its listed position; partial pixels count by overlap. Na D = 1.7 angstrom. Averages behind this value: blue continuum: 59.6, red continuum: 52.7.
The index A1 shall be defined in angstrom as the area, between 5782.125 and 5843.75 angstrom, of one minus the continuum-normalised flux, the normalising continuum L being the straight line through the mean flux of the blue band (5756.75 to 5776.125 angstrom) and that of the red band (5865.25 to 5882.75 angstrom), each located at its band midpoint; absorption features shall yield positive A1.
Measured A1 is 8.3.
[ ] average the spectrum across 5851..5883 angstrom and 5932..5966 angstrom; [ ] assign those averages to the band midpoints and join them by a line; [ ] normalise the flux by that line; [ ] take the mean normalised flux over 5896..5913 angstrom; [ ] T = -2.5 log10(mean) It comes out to 0.10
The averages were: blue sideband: 61.1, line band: 53.1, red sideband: 54.5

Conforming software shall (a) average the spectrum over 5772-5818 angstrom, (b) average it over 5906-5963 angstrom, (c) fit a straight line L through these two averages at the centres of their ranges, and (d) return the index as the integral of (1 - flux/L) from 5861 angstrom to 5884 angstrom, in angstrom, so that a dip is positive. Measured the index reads -4.1 angstrom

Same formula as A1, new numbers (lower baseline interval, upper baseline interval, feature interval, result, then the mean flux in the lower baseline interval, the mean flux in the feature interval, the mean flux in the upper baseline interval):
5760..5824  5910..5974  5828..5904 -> -2.8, 53.8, 55.6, 53.6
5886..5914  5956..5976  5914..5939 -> 0.2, 51.5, 52.5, 54.7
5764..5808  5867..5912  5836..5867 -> 0.5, 53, 54.7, 57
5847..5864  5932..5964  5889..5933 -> 2.6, 56.2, 51.9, 54.4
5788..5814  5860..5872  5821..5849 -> -0.2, 53.2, 54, 54.2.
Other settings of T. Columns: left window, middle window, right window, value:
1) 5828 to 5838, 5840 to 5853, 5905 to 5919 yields -0.07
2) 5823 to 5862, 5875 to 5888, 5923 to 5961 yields -0.18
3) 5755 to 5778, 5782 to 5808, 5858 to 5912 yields 0.12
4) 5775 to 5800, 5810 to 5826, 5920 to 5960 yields -0.06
